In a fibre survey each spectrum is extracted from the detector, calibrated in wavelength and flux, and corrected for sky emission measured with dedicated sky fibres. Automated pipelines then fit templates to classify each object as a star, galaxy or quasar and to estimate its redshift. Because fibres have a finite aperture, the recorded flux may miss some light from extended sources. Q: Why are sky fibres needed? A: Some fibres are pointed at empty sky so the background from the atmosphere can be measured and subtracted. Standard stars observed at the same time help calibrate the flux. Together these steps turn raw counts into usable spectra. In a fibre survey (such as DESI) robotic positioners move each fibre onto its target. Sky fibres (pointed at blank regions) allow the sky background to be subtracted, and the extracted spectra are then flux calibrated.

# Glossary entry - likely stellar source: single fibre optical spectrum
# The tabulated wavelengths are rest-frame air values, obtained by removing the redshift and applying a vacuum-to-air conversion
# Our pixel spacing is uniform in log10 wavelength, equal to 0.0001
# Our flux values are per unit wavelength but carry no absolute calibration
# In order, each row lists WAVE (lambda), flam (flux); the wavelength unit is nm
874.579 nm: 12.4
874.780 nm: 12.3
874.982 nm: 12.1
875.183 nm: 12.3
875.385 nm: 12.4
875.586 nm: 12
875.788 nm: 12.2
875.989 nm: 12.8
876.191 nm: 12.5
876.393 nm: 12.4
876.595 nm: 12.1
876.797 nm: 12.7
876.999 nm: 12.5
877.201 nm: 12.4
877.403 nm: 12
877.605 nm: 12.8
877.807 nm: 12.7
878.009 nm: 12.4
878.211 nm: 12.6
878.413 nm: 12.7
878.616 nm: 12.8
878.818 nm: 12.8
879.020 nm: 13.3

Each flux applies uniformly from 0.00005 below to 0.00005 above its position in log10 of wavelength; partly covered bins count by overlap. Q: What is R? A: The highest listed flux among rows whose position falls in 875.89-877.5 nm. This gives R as 12.8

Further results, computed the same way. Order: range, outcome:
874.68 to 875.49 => 12.4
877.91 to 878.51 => 12.7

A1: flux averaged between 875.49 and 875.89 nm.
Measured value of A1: 12.1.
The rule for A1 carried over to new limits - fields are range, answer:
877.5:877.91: 12.8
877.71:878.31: 12.6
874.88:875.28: 12.2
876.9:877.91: 12.5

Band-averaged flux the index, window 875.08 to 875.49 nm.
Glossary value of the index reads 12.4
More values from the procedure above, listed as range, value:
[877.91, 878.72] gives 12.6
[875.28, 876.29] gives 12.4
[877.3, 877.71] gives 12.4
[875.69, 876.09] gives 12.5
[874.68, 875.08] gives 12.2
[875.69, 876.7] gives 12.4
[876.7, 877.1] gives 12.6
